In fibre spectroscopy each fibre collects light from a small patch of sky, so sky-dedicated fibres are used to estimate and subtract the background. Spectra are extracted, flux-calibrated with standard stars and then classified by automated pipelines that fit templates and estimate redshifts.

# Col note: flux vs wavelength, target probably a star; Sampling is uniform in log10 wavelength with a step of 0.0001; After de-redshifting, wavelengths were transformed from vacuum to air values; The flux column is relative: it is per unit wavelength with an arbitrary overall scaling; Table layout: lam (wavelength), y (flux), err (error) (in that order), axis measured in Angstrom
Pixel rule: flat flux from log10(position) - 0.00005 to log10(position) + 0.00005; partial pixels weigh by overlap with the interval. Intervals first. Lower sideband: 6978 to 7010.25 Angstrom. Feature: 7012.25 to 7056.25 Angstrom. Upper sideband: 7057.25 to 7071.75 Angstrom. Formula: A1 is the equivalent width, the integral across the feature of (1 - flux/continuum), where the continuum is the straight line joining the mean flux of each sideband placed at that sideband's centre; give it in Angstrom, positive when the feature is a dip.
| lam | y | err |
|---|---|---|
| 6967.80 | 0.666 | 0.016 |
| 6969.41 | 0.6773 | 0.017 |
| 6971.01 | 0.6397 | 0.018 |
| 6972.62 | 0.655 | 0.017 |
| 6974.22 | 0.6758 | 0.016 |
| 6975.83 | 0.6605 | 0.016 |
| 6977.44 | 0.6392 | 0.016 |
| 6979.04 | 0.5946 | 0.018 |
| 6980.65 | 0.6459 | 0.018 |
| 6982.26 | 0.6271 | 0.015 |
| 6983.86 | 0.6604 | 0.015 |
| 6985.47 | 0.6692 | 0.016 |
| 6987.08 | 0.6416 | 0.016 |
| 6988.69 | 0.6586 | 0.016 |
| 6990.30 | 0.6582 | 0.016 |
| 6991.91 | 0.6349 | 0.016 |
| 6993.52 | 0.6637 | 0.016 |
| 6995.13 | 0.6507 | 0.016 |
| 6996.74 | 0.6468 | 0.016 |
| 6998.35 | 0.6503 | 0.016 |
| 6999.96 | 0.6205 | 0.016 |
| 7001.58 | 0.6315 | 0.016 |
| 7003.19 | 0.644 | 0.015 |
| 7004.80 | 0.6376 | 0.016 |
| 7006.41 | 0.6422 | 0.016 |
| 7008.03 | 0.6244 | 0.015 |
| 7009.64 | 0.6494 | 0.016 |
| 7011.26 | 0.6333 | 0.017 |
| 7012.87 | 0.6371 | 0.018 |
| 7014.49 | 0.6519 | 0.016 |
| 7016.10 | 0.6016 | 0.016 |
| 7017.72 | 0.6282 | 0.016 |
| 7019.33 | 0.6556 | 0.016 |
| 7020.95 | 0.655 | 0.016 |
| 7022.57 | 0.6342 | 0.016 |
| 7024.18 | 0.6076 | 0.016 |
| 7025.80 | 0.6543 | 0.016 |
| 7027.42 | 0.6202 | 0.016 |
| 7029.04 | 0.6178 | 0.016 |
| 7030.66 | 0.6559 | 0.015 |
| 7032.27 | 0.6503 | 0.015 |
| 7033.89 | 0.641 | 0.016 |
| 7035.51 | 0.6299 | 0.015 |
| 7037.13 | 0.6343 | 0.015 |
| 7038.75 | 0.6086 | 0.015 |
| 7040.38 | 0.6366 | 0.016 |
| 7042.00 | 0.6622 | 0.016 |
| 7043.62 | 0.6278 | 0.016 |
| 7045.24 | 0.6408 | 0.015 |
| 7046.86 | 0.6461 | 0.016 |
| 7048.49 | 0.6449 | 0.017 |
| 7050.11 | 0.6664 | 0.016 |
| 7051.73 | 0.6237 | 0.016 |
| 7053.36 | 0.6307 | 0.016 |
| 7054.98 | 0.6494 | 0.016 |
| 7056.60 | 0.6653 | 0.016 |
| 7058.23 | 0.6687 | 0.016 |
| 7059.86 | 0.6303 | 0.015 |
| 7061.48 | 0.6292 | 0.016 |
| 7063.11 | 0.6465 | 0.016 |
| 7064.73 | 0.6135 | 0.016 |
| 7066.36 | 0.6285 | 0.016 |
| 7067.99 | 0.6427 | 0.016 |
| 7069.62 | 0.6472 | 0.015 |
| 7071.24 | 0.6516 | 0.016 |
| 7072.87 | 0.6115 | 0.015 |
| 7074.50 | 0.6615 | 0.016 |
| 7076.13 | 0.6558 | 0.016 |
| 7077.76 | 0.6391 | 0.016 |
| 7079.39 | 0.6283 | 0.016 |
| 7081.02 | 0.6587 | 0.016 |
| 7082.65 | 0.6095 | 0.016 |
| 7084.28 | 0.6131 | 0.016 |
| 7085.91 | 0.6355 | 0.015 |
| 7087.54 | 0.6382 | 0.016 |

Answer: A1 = 0.2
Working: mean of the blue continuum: 0.643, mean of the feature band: 0.638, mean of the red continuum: 0.64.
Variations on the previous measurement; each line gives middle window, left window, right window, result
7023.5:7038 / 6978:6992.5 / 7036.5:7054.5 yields 0.1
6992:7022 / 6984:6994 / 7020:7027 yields 0.2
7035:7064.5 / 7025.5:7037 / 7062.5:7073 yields -0.2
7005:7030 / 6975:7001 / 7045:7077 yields 0.4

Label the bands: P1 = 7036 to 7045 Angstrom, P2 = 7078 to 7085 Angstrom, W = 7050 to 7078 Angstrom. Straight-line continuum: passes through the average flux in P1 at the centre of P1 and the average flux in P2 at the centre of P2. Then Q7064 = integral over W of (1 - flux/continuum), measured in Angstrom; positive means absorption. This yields -0.48 Angstrom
